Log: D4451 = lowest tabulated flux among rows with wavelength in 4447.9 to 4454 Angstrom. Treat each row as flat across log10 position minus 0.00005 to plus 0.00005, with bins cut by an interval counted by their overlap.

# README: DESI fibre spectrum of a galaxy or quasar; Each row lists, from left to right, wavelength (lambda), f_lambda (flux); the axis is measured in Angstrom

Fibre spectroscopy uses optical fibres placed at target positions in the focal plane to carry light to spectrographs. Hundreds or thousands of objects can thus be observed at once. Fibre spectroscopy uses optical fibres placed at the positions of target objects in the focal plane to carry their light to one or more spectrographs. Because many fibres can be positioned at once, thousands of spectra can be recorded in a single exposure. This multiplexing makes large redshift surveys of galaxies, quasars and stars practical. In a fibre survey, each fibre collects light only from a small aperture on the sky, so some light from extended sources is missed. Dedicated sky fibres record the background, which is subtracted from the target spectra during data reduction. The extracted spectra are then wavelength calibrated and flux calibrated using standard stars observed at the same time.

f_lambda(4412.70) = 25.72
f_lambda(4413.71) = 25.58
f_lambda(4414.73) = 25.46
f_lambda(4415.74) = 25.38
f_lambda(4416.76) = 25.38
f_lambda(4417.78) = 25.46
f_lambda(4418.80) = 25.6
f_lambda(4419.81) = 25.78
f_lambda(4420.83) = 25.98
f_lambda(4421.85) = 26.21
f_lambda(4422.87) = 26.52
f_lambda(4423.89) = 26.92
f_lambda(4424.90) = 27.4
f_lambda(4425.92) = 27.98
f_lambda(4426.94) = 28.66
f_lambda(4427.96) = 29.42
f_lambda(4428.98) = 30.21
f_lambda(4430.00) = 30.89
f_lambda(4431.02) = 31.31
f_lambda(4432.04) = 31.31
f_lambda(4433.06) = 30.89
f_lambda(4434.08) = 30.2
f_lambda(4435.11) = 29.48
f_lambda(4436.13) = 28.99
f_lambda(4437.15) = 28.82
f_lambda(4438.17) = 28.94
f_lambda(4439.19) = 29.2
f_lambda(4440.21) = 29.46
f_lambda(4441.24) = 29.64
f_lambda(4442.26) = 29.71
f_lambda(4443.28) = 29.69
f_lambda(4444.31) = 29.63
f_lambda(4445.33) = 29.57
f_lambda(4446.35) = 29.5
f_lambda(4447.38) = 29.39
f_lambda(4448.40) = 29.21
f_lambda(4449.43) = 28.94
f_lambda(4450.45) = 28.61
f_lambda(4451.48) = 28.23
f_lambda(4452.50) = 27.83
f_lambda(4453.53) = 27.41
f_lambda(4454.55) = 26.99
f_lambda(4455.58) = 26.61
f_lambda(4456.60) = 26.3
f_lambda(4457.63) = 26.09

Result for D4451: 27.41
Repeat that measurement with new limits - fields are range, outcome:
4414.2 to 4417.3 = 25.38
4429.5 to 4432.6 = 30.89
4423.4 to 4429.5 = 26.92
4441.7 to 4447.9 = 29.39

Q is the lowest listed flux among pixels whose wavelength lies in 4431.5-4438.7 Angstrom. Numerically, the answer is 28.82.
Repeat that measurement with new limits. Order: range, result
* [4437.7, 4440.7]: 28.94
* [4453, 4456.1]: 26.61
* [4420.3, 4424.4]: 25.98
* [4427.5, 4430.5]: 29.42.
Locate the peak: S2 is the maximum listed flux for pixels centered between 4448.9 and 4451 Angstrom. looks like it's 28.94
